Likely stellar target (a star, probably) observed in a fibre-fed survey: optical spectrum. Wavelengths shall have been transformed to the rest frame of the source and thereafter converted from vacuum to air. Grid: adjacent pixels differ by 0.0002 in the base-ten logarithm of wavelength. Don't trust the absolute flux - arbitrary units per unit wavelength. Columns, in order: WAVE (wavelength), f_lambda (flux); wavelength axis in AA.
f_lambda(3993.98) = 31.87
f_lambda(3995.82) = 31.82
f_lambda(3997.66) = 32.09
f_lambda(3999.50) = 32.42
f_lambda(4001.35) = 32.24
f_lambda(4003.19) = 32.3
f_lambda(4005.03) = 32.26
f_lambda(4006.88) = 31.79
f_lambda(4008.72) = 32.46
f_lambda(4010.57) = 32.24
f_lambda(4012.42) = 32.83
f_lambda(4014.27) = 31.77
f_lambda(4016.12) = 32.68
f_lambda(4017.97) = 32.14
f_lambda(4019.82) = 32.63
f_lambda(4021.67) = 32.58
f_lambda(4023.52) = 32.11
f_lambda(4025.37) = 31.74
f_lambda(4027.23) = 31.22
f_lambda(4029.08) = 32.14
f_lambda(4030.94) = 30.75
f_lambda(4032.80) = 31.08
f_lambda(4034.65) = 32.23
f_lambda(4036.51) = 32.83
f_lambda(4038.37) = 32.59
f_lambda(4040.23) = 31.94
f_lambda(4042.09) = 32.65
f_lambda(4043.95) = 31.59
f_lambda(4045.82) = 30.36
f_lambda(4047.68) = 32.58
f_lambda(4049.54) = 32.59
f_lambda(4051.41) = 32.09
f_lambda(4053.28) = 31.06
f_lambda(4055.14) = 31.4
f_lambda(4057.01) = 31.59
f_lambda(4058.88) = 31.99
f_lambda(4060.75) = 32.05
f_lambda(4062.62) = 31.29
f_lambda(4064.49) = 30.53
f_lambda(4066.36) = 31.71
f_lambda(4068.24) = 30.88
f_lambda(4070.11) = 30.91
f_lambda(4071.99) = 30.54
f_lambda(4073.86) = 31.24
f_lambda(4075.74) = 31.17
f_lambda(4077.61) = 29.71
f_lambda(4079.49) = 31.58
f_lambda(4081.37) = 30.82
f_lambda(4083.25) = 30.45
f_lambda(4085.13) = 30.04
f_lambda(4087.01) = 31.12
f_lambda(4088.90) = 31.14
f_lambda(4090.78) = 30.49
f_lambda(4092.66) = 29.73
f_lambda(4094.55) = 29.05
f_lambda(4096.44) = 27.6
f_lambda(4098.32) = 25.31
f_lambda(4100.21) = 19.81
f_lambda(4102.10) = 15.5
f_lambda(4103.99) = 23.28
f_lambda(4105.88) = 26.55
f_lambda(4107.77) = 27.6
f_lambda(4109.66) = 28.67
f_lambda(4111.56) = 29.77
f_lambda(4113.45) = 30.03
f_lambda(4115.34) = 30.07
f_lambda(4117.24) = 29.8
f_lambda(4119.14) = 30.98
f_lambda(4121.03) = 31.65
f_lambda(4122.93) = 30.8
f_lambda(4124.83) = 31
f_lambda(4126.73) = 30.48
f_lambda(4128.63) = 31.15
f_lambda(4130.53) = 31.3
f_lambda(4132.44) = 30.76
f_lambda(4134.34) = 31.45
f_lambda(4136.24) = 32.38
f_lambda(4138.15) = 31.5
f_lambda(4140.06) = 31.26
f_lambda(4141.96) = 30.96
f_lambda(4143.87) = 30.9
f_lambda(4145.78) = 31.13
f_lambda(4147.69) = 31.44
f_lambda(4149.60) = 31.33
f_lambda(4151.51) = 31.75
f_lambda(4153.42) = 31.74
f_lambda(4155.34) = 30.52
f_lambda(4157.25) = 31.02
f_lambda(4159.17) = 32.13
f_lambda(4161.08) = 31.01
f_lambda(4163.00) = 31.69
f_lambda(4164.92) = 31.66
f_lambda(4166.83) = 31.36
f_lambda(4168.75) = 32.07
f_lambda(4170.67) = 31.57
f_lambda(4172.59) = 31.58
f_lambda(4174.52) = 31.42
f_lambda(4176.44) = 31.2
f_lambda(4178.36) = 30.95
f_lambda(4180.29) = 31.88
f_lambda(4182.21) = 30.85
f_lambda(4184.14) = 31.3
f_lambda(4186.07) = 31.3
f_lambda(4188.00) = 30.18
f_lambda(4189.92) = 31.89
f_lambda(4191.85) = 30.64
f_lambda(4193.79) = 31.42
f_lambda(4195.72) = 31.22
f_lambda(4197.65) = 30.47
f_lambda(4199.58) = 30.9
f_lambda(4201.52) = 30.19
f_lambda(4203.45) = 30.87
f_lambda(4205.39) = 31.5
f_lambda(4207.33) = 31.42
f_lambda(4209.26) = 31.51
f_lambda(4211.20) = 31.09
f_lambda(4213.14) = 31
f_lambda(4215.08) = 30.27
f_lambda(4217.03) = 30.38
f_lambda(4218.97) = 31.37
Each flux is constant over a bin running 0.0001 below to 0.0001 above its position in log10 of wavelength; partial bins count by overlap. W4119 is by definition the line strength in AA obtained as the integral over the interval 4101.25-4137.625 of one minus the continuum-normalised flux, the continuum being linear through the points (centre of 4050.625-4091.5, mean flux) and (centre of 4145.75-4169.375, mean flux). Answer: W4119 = 2.5 AA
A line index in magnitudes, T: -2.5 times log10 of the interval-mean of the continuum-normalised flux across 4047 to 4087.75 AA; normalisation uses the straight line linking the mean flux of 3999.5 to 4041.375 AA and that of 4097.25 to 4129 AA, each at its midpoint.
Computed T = -0.05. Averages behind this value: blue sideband 32.1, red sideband 27.7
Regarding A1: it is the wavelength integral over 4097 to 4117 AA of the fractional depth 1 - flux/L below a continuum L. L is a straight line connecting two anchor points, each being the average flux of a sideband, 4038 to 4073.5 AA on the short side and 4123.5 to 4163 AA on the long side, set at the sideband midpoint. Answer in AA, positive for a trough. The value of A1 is 3.5 AA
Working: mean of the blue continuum 31.6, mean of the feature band 25.9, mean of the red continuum 31.3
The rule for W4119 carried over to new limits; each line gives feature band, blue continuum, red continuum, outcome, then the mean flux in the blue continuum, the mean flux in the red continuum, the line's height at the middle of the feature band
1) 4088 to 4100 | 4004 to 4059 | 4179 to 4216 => 1.3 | 32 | 31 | 31.6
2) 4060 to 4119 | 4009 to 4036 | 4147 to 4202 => 5.0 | 32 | 31.3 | 31.7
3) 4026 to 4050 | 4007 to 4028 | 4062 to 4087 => -0.1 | 32.2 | 30.8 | 31.7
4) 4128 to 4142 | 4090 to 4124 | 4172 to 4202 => -1.2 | 27.6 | 31.1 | 28.8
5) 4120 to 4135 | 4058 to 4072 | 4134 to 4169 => 0.2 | 31.3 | 31.4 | 31.4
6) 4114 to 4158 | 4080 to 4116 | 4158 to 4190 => -2.3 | 27.8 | 31.4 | 29.6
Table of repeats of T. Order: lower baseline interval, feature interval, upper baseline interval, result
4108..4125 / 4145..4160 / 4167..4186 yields -0.02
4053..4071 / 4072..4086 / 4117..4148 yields 0.02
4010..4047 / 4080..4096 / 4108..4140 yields 0.03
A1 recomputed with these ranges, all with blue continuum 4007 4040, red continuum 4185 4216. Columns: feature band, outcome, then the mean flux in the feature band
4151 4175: -0.2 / 31.5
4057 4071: 0.2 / 31.4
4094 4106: 3.1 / 23.5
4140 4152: 0.0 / 31.2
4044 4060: 0.1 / 31.7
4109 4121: 0.6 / 30.1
